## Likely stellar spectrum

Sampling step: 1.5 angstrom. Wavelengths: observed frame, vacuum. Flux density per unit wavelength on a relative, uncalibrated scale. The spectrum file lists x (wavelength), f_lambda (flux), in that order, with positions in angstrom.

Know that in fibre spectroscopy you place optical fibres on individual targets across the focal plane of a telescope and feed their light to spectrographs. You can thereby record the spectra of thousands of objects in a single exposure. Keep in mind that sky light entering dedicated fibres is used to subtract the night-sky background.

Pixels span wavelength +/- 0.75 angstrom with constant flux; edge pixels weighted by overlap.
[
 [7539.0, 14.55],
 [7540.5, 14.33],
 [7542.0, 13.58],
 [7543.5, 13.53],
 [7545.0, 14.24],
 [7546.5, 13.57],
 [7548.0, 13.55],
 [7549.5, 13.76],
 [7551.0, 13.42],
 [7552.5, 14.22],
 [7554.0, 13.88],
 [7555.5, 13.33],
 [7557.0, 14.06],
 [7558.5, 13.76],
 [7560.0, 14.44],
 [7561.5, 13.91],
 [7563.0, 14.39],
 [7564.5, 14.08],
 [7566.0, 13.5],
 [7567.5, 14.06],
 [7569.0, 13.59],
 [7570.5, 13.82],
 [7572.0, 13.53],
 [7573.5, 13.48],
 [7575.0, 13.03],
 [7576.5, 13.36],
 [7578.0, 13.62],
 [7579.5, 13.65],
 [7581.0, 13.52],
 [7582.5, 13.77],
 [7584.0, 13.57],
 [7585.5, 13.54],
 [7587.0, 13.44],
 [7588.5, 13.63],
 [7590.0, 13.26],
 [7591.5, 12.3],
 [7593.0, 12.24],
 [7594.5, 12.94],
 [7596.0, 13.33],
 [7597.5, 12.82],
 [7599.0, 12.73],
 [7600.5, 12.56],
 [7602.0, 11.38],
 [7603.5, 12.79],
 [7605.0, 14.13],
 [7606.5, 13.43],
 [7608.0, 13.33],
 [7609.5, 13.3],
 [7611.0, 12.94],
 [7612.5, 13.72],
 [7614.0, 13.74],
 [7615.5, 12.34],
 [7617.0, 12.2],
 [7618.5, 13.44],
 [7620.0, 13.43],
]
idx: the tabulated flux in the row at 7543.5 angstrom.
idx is 13.53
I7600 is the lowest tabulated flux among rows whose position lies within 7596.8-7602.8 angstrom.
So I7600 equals 11.38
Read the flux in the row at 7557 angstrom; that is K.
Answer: 14.06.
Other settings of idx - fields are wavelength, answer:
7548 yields 13.55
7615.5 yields 12.34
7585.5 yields 13.54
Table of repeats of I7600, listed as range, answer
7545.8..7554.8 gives 13.42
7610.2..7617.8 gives 12.2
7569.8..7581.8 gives 13.03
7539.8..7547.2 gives 13.53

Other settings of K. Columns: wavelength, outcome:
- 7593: 12.24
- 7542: 13.58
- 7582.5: 13.77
